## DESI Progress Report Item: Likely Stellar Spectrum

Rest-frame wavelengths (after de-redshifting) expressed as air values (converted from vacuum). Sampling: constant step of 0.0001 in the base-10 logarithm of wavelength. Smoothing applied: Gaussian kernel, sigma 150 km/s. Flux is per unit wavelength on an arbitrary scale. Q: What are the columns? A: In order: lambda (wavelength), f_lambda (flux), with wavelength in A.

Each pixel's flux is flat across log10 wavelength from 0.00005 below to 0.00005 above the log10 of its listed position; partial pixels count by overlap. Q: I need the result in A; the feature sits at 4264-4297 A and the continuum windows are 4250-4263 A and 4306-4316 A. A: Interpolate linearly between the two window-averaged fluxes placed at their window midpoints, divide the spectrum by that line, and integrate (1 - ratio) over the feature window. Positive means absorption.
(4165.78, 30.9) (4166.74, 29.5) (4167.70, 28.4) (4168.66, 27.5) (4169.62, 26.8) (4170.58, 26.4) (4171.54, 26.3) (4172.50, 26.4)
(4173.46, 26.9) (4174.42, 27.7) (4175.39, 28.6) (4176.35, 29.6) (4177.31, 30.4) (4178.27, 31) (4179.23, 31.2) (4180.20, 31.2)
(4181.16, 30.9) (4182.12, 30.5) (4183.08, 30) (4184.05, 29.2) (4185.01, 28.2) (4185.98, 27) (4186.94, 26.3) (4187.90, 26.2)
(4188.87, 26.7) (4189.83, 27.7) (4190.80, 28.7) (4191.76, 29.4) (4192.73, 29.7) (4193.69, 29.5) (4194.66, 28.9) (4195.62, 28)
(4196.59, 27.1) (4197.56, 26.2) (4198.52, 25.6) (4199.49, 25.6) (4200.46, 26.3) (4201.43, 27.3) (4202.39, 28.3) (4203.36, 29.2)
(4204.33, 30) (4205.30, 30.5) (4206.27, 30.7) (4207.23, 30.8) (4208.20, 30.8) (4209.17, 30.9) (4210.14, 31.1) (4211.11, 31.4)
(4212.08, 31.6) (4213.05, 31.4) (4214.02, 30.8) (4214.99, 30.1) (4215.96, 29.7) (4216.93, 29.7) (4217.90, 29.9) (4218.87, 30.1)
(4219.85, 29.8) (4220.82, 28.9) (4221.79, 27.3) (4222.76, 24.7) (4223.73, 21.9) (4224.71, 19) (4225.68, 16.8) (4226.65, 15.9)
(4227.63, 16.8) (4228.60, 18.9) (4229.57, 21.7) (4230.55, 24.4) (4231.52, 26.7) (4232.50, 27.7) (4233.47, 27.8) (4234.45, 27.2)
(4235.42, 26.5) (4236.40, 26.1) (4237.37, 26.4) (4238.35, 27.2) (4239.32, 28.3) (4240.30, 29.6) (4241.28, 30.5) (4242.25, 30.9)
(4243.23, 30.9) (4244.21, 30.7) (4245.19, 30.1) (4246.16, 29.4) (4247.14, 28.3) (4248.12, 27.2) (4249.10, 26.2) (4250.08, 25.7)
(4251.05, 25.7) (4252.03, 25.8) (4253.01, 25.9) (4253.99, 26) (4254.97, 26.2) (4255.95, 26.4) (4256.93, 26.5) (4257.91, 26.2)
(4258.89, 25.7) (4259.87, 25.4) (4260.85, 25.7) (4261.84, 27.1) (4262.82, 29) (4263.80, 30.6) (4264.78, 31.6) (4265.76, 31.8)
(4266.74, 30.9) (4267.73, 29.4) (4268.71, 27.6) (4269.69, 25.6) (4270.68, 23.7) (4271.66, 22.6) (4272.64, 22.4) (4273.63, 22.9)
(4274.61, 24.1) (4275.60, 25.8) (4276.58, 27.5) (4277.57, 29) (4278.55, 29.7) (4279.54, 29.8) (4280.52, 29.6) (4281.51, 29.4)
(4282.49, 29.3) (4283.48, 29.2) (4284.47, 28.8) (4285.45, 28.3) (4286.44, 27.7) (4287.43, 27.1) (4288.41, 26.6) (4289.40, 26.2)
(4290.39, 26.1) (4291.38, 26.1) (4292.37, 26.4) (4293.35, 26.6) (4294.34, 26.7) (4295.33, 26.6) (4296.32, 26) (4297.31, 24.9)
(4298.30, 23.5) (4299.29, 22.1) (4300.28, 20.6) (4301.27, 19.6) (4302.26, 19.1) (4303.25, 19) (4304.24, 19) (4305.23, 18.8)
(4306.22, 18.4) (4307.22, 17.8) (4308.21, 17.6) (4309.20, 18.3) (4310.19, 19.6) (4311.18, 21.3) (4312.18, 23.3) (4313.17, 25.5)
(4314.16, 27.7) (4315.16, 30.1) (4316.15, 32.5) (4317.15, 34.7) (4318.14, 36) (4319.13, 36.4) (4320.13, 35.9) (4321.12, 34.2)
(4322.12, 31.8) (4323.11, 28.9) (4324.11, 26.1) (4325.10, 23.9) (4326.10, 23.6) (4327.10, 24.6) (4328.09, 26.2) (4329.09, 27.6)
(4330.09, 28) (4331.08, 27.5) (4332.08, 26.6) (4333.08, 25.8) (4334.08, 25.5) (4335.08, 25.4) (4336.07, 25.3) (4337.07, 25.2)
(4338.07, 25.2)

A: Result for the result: -3.8 A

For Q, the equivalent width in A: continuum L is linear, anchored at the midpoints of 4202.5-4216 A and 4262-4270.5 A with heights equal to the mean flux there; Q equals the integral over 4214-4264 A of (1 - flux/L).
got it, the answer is 5.6 A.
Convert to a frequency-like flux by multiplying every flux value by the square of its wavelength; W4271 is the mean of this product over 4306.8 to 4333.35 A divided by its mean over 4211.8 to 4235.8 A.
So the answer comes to 1.10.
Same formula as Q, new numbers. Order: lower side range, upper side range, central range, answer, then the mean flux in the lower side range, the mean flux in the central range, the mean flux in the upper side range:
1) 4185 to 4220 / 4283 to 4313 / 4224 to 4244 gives 1.5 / 29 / 25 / 23.4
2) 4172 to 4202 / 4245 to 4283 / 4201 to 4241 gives 0.9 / 28.3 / 27.2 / 27.2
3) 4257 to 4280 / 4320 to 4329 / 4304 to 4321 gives 1.3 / 27.1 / 25.8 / 28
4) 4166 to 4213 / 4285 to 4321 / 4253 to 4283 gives -1.1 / 28.7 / 27.2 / 25.2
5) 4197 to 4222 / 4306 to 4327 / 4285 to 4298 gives 0.5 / 29.4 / 26.5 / 26.9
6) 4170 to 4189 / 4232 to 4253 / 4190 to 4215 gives -0.8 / 28.6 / 29.2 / 28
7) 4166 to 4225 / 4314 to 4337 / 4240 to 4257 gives 0.5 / 28.6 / 27.9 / 28.8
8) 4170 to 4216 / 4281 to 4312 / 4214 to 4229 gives 1.4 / 28.9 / 24.9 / 23.8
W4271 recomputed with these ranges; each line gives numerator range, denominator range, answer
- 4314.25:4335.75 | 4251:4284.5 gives 1.10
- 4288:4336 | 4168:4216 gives 0.94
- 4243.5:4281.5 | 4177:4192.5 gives 0.97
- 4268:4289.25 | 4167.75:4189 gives 1.00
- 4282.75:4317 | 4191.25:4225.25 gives 0.88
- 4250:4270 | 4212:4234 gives 1.09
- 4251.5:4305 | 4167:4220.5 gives 0.94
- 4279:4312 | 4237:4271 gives 0.88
